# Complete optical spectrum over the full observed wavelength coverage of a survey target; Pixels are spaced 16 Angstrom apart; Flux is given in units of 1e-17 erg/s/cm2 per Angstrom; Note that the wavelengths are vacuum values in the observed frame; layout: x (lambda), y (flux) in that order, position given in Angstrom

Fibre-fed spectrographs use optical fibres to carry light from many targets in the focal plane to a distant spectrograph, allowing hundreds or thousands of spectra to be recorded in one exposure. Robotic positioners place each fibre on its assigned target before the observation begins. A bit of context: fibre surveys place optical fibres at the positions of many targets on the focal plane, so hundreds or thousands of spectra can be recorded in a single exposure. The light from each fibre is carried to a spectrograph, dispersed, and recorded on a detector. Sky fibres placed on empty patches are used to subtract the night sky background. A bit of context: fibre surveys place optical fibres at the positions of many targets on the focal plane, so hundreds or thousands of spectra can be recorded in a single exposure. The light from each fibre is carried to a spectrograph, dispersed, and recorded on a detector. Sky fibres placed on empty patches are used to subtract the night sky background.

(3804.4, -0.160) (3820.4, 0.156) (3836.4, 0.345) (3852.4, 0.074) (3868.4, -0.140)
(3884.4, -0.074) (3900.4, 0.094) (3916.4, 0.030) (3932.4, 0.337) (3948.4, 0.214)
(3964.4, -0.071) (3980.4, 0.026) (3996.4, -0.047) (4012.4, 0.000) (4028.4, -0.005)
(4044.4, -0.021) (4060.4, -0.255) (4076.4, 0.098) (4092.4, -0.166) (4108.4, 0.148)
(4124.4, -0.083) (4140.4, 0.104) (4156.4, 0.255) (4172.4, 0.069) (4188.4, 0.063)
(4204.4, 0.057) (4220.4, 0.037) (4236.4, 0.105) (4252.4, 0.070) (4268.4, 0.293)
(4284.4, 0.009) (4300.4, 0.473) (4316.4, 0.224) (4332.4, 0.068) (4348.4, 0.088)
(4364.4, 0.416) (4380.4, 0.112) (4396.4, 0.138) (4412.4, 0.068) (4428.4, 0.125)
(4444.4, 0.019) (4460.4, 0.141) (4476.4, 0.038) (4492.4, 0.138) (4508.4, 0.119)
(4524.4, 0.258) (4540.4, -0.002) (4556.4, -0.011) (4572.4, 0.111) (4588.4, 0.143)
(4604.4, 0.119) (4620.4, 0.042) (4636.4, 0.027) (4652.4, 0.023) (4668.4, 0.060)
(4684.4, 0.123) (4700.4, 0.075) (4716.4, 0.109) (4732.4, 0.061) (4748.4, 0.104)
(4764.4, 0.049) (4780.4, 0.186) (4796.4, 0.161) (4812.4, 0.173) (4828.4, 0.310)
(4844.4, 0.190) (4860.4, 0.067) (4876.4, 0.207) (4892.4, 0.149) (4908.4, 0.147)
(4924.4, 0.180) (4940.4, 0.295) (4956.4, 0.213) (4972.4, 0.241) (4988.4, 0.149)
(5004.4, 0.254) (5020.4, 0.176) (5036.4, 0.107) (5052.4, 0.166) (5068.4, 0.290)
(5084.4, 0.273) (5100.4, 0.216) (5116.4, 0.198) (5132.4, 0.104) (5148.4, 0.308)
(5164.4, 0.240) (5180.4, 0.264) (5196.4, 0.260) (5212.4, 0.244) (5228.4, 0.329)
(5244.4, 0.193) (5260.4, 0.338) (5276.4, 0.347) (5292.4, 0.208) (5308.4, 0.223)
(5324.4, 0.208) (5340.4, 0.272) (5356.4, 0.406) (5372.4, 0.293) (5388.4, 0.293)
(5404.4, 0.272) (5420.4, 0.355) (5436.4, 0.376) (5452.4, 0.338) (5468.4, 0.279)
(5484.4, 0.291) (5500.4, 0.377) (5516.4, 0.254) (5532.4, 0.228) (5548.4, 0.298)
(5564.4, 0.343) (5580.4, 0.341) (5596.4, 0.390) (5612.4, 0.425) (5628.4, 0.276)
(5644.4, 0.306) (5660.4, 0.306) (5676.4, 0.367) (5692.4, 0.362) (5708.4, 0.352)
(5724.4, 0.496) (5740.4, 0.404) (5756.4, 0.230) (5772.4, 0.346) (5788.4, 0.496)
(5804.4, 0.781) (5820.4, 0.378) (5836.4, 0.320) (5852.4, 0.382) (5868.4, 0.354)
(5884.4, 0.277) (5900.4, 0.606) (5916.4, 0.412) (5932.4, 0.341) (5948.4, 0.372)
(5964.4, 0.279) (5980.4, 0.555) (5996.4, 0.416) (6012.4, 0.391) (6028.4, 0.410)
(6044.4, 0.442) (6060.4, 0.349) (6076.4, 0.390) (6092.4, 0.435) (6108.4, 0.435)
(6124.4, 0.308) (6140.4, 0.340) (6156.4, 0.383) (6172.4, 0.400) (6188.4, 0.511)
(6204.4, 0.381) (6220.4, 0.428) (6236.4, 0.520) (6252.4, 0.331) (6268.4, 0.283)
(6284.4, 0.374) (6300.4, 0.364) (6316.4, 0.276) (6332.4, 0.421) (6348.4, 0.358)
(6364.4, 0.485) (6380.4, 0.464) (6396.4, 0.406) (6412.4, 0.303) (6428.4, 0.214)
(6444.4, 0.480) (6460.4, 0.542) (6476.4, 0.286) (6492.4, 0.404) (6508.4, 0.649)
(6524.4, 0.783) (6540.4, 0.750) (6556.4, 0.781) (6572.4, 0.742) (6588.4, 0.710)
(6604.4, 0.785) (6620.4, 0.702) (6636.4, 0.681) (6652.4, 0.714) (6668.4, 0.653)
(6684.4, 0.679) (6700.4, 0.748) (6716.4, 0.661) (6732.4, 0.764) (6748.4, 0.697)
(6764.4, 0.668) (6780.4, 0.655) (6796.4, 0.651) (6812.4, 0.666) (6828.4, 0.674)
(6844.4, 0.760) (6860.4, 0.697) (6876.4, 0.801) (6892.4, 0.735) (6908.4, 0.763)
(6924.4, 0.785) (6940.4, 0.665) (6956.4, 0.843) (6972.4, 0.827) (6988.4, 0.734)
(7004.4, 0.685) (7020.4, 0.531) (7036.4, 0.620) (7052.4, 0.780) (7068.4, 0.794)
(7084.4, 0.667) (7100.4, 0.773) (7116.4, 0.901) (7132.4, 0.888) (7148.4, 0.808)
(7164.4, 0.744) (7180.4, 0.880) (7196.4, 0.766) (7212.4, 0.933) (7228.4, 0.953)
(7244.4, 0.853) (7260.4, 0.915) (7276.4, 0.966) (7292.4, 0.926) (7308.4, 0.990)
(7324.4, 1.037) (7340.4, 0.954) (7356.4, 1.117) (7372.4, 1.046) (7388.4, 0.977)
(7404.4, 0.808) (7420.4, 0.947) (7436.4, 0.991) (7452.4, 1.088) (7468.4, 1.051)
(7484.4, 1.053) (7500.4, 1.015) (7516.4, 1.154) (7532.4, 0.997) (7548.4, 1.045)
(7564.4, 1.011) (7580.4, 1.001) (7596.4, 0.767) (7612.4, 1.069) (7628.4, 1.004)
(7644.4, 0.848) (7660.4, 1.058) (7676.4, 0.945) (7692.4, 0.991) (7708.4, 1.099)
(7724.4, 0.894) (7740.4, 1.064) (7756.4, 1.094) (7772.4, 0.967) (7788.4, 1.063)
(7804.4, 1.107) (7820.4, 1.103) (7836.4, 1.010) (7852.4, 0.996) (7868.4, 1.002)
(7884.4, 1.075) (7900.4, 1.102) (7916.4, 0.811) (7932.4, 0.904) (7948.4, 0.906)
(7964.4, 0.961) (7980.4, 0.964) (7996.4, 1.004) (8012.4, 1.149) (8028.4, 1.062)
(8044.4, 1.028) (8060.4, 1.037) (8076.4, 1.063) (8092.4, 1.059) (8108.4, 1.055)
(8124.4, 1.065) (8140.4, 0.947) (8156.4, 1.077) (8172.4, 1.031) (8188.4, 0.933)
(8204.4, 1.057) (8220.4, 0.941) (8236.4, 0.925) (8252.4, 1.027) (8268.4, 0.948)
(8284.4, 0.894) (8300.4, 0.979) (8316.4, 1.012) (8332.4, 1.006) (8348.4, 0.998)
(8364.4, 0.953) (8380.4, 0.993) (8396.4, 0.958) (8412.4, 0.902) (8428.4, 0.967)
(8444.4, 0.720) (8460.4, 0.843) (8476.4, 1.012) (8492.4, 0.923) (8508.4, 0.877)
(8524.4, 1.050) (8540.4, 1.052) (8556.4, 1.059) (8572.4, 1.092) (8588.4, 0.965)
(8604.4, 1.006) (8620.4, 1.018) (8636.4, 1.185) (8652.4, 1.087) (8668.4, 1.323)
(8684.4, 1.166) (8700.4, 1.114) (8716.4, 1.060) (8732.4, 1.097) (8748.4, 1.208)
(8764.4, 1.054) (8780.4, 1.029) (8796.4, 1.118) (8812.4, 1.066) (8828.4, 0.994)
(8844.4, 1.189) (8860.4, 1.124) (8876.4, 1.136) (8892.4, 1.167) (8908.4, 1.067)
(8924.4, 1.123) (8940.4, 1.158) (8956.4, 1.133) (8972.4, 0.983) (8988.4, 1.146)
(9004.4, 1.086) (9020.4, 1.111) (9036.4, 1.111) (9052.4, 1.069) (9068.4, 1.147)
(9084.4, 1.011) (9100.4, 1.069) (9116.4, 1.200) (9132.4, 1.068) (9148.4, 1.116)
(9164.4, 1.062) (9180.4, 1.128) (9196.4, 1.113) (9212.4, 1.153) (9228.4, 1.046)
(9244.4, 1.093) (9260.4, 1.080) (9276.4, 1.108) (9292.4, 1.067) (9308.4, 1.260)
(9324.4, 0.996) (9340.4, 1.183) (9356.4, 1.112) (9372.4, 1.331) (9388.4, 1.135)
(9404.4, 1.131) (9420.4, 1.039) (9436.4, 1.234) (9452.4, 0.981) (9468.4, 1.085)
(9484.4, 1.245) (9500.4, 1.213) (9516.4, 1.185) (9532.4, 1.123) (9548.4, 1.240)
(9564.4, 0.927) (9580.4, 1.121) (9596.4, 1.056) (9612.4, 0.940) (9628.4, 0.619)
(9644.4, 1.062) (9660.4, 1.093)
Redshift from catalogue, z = 0.633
